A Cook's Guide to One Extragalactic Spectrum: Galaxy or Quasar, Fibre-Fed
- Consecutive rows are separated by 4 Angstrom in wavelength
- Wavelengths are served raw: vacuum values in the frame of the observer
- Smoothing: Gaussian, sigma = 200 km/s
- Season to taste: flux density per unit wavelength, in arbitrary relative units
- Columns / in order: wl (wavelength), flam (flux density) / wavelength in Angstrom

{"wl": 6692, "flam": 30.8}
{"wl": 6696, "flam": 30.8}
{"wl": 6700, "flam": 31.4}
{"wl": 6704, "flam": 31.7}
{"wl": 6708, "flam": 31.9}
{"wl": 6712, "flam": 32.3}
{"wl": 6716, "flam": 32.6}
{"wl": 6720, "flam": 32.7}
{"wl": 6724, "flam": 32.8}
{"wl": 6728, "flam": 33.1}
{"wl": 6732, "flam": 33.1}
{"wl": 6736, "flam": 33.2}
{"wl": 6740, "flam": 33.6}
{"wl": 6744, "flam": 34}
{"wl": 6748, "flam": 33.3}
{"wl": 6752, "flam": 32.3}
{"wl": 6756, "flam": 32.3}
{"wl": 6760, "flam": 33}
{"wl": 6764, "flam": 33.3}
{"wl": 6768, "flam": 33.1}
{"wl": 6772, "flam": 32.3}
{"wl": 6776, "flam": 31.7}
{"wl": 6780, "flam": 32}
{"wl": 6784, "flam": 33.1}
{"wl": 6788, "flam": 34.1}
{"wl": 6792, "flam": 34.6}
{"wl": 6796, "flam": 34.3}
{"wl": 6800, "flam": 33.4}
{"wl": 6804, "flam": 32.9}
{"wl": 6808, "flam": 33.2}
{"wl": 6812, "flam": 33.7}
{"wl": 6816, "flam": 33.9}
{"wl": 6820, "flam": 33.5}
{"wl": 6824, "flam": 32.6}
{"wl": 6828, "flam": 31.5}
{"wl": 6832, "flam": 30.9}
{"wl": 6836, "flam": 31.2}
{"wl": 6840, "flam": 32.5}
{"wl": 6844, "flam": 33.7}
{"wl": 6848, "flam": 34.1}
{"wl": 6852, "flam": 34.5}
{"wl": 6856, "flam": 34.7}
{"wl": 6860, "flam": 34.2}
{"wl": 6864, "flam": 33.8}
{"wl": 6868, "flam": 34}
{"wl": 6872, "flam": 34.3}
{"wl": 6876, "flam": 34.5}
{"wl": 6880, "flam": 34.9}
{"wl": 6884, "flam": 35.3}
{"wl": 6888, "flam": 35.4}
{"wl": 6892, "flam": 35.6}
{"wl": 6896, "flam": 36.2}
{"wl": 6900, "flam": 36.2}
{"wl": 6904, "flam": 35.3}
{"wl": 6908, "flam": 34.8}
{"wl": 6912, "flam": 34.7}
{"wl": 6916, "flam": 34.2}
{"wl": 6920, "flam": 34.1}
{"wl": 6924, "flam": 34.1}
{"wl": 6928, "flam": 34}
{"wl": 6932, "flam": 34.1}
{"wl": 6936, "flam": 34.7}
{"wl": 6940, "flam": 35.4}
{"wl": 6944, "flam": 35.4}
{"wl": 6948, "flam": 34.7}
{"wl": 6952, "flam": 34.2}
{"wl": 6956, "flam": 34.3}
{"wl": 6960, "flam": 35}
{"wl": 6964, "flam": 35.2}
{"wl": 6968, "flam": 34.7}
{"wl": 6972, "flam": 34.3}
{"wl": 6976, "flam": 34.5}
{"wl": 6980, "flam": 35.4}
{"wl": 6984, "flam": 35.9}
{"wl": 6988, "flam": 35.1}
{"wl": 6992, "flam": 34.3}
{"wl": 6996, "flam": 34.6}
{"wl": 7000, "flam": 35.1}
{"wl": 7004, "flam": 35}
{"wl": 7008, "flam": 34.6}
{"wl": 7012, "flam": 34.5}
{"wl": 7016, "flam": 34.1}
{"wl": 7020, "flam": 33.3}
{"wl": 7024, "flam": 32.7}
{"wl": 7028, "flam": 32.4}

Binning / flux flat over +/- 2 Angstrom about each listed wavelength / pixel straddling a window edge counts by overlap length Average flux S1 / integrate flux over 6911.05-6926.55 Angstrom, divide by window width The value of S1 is 34.2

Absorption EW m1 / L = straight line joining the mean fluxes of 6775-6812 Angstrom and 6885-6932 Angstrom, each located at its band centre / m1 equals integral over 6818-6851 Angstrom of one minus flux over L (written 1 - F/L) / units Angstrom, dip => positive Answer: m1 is 1.3 Angstrom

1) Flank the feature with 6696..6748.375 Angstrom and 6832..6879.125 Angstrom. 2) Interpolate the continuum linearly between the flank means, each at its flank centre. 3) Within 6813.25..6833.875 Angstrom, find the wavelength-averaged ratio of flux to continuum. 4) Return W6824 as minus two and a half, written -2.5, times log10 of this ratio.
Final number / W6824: 0.03 mag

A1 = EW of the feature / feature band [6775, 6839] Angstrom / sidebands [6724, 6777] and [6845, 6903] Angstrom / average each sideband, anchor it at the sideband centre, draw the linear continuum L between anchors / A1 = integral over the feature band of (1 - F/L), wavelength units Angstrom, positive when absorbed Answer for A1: 1.7 Angstrom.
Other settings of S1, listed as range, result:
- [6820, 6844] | 32.1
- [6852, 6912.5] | 34.9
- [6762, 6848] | 33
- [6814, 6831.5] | 32.7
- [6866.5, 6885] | 34.6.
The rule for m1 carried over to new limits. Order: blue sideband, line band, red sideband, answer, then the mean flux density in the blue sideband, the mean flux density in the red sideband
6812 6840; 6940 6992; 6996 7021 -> -1.4 Angstrom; 32.4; 34.5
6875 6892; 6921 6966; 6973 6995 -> 0.5 Angstrom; 35.1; 35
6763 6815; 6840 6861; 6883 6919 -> 0.2 Angstrom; 33.2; 35.3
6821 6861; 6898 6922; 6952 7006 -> -0.7 Angstrom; 33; 34.9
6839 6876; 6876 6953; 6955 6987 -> -0.9 Angstrom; 34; 34.9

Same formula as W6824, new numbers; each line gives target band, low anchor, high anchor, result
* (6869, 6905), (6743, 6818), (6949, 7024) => -0.042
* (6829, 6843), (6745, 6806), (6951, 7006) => 0.063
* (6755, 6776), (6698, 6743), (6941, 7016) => 0.009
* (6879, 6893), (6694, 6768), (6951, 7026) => -0.047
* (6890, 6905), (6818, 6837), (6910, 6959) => -0.070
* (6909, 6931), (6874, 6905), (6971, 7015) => 0.032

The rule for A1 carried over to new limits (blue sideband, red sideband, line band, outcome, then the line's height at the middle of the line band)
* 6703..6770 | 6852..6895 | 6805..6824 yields 0.26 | 33.9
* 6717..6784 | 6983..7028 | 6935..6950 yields -0.48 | 34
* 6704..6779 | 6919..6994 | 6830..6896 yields -0.33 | 33.9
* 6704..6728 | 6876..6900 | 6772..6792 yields 0.44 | 33.6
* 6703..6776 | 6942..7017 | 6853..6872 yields -0.22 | 33.8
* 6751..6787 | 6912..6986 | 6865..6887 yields -0.49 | 33.8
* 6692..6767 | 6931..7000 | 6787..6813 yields -0.37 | 33.3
